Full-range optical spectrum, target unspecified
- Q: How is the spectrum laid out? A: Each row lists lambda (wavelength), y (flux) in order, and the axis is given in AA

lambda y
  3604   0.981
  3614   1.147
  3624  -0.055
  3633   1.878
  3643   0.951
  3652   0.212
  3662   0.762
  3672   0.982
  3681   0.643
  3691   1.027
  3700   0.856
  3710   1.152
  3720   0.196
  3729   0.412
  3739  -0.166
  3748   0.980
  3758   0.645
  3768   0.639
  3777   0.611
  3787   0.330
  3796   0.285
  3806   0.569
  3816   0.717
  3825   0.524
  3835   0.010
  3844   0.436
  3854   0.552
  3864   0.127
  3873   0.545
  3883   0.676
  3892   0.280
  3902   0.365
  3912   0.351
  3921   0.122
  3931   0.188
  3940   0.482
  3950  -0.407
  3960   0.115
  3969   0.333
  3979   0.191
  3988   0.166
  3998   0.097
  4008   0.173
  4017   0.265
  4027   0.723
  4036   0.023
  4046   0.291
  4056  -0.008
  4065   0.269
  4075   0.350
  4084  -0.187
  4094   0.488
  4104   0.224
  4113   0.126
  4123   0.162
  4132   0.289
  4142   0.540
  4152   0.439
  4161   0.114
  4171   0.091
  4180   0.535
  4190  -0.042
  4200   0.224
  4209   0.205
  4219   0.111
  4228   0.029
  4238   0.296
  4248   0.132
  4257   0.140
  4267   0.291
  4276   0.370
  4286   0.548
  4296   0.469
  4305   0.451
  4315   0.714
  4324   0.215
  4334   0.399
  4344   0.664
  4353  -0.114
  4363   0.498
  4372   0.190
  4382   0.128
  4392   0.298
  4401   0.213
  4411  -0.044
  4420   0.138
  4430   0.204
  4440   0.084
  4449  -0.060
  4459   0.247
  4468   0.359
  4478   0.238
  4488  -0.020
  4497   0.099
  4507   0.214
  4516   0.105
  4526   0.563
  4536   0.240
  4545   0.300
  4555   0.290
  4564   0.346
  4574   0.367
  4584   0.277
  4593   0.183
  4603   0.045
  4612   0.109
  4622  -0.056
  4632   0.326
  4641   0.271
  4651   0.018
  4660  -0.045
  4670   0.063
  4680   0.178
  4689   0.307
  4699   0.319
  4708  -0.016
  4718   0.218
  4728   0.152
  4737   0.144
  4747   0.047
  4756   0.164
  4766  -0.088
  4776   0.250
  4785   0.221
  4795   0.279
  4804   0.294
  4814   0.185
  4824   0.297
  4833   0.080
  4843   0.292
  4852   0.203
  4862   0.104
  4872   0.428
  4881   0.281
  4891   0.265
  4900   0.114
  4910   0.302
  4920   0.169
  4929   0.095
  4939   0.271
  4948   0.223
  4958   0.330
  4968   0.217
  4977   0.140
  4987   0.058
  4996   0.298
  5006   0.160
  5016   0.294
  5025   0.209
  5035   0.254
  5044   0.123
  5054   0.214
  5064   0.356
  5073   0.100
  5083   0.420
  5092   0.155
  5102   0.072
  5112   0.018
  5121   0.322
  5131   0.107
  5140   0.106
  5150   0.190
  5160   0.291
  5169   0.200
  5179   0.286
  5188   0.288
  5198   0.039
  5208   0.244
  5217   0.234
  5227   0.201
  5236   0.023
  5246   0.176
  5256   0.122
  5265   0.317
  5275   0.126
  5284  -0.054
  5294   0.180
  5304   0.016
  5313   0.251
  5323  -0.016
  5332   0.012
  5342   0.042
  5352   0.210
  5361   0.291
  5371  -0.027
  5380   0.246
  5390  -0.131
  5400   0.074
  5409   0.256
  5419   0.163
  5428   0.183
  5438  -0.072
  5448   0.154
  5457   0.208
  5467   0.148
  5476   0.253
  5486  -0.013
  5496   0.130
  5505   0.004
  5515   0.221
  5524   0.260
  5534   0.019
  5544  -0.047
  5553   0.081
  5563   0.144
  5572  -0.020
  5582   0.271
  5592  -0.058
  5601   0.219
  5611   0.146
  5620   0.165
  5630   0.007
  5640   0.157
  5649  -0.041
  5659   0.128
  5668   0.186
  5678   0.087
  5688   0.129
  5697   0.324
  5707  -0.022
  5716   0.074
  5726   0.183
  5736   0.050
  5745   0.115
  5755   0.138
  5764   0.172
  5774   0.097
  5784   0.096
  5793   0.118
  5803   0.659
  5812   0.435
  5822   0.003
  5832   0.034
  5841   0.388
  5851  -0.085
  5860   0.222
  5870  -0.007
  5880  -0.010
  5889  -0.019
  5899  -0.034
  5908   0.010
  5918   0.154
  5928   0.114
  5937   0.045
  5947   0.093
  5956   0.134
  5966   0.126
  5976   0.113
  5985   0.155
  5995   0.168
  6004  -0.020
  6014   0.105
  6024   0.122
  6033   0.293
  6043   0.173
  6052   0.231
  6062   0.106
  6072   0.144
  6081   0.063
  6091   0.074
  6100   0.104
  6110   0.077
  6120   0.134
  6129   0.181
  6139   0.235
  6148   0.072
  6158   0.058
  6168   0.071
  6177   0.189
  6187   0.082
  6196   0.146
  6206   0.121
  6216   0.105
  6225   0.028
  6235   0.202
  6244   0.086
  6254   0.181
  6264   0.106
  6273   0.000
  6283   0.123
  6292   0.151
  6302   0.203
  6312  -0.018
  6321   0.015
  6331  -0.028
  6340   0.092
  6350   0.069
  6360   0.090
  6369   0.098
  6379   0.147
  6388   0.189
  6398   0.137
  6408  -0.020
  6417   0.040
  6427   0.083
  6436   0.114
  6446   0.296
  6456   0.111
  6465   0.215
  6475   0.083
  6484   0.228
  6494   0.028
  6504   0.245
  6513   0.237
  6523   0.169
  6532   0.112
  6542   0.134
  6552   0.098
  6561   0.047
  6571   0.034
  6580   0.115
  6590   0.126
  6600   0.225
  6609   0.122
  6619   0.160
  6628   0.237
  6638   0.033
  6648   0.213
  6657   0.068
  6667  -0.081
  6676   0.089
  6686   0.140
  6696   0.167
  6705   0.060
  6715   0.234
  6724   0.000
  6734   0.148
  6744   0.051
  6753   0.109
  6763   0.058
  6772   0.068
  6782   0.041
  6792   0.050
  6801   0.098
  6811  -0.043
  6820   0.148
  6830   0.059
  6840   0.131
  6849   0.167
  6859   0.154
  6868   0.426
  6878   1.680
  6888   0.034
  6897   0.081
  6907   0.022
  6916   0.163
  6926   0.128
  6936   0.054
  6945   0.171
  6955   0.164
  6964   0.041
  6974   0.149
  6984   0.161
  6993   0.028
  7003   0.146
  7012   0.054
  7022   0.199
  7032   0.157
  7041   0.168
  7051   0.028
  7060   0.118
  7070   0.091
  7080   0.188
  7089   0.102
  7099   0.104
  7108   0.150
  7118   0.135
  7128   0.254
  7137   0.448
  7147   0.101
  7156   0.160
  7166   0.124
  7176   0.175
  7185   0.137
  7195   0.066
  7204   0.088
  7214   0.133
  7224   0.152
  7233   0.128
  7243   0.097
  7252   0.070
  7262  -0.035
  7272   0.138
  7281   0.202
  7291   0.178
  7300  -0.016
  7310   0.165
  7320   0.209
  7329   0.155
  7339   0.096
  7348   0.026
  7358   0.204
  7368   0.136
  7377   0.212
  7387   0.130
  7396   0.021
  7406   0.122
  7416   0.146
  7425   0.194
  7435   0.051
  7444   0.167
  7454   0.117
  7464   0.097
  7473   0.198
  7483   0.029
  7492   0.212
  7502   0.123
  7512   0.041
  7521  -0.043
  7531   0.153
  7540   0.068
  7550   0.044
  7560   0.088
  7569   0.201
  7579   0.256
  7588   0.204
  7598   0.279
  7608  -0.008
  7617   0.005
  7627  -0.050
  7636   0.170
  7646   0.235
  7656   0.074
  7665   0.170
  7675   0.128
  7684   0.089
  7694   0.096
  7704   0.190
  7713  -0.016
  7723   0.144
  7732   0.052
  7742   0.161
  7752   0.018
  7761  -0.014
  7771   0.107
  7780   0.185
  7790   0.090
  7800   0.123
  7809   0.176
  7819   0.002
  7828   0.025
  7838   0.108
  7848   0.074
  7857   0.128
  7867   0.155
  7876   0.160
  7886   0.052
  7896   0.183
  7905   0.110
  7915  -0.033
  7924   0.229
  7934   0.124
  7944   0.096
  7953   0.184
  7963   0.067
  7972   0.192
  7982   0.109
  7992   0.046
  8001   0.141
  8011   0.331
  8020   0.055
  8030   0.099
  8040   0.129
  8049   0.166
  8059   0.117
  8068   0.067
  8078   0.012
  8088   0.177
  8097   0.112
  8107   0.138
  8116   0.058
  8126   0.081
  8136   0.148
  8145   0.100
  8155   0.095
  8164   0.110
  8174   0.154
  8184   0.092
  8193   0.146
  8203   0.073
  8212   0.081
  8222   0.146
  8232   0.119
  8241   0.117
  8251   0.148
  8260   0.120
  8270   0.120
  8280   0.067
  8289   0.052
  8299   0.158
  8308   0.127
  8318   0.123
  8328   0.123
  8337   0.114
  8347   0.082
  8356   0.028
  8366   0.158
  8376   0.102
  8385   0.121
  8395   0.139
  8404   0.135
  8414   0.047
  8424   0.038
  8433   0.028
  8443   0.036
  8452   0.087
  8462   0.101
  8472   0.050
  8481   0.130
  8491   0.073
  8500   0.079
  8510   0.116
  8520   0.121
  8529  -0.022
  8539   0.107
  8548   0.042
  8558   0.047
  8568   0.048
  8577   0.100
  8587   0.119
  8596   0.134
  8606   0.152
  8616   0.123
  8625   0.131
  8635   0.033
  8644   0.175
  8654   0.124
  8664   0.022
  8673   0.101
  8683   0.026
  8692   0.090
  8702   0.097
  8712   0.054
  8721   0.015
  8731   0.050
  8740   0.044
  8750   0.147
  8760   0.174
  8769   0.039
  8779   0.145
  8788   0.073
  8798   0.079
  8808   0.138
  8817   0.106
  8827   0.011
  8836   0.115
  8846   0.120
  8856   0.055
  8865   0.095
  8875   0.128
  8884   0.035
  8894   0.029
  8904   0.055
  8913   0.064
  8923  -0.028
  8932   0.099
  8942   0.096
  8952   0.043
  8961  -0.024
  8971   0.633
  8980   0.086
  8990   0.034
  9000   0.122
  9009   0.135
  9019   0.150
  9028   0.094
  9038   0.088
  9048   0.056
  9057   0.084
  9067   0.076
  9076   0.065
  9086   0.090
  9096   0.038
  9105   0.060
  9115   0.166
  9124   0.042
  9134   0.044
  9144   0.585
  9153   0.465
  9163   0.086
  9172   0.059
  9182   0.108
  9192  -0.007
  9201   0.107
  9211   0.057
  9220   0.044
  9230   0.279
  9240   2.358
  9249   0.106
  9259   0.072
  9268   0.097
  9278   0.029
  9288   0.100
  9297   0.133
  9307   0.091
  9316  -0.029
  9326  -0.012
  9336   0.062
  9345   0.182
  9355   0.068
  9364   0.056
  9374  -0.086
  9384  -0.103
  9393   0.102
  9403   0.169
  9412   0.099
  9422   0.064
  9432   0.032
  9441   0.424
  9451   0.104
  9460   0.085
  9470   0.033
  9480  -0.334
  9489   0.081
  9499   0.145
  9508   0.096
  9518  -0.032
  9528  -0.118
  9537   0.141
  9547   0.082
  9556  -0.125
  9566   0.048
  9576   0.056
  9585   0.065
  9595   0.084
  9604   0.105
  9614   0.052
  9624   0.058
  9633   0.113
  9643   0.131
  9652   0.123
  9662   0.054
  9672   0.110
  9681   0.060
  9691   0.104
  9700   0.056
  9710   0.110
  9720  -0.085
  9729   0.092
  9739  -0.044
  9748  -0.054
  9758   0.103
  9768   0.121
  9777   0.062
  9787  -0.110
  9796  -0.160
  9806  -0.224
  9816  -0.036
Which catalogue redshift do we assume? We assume 0.844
